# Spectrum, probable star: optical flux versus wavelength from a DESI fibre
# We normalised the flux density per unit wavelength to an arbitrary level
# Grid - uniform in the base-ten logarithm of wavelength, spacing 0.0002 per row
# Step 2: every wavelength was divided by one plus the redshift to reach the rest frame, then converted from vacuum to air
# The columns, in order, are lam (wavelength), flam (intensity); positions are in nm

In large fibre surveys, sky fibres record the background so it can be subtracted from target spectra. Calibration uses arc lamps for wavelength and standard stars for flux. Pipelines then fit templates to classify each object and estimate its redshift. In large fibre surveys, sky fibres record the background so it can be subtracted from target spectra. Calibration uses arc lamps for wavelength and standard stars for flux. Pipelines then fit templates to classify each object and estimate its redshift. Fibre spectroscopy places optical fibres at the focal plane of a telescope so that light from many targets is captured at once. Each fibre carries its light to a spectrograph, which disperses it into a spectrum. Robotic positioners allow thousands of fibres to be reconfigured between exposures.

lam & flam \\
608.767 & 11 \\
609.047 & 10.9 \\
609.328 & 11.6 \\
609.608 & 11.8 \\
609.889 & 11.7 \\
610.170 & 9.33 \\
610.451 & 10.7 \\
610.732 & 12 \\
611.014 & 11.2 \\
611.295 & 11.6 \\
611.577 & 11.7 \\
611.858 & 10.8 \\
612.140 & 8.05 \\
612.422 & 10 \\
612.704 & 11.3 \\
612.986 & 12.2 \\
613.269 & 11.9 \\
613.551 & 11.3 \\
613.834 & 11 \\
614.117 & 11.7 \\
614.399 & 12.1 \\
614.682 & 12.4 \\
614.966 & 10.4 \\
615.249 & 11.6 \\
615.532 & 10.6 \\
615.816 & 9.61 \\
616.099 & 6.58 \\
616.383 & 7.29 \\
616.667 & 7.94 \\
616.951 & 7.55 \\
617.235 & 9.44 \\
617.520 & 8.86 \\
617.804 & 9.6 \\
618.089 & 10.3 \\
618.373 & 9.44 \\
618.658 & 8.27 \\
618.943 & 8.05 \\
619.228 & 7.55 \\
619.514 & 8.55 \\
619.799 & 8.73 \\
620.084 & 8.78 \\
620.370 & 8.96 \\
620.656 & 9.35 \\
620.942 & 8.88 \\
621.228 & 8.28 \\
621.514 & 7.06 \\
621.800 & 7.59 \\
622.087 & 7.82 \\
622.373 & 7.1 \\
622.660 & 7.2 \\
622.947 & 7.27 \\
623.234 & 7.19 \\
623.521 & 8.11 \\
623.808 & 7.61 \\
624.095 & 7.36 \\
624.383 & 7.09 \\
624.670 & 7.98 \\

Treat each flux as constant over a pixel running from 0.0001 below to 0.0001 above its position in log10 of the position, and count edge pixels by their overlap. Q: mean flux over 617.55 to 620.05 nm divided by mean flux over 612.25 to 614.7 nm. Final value 0.8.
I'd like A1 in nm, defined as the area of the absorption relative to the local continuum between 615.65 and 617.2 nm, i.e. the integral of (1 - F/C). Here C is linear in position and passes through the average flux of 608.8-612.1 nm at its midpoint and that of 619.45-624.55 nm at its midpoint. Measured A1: 0.25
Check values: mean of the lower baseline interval 11.1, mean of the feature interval 7.95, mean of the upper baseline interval 7.93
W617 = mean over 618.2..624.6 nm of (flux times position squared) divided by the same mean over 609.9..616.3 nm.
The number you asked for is 0.76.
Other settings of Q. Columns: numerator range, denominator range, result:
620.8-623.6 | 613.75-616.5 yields 0.74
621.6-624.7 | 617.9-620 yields 0.86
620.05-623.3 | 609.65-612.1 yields 0.72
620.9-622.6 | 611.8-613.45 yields 0.72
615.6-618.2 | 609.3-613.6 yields 0.78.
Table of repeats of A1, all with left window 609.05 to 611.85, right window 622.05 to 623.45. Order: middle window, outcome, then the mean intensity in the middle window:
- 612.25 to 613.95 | -0.14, 11.2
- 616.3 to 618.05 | 0.09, 8.59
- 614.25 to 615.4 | -0.21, 11.6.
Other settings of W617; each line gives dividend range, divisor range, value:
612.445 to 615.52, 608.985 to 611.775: 1.03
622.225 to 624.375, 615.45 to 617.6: 0.90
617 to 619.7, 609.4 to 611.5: 0.81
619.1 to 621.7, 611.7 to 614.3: 0.79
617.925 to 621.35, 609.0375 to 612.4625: 0.83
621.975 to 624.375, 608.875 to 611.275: 0.69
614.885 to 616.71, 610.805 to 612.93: 0.86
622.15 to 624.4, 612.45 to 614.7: 0.66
